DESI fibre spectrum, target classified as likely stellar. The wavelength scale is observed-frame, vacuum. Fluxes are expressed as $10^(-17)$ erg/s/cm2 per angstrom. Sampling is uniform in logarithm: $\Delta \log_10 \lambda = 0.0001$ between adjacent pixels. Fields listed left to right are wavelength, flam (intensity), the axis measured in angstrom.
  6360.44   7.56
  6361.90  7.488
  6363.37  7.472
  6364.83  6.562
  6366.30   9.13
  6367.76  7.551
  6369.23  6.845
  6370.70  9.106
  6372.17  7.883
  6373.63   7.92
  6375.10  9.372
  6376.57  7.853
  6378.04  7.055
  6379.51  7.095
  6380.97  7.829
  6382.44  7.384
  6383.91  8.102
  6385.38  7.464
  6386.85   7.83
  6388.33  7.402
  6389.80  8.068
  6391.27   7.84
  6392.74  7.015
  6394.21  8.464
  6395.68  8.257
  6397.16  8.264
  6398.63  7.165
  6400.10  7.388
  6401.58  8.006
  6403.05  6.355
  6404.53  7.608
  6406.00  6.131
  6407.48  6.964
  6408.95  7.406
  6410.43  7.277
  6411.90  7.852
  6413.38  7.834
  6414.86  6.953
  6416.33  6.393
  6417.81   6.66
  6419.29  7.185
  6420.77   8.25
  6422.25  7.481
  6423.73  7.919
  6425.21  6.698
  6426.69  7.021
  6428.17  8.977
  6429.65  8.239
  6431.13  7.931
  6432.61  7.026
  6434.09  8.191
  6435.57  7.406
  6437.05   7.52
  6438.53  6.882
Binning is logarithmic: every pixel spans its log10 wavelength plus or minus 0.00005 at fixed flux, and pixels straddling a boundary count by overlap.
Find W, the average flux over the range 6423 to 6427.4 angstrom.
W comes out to 7.21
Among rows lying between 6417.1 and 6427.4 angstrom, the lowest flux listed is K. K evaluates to 6.66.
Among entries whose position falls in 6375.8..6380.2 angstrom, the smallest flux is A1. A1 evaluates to 7.055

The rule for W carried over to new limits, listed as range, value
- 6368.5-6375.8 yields 8.22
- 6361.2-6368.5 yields 7.64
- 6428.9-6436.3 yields 7.77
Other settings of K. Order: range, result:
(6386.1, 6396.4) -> 7.015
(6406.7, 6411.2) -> 6.964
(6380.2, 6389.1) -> 7.384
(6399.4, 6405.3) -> 6.355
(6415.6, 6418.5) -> 6.393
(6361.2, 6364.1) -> 7.472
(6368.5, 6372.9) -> 6.845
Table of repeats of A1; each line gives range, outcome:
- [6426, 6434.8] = 7.021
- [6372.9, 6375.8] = 7.92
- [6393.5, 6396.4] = 8.257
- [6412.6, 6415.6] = 6.953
